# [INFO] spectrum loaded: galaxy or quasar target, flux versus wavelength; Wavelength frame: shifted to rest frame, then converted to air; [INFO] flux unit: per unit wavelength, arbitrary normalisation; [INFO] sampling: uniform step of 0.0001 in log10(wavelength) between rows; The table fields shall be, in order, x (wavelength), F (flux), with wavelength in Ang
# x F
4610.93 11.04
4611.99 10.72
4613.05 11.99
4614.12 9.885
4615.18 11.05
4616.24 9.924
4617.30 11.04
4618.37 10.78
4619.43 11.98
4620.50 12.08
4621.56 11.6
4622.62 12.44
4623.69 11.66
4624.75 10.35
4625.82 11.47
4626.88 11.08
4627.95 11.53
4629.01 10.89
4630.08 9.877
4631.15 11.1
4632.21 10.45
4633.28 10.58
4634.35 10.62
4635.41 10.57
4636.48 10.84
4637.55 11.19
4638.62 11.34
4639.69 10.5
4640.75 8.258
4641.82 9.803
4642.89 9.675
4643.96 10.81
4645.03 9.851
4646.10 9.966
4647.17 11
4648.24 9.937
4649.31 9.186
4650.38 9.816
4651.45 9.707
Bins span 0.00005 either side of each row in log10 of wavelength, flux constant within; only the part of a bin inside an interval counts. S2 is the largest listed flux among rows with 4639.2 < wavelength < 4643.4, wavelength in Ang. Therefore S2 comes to 10.5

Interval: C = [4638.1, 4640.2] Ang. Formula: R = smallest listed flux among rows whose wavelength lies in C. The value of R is 10.5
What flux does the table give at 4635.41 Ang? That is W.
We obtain 10.57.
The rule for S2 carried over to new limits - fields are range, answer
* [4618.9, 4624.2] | 12.44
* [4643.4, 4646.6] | 10.81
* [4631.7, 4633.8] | 10.58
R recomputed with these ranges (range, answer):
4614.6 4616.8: 9.924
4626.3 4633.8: 9.877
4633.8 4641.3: 8.258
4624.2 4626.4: 10.35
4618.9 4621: 11.98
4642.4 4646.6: 9.675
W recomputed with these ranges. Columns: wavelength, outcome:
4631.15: 11.1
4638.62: 11.34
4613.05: 11.99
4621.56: 11.6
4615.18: 11.05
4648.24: 9.937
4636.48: 10.84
